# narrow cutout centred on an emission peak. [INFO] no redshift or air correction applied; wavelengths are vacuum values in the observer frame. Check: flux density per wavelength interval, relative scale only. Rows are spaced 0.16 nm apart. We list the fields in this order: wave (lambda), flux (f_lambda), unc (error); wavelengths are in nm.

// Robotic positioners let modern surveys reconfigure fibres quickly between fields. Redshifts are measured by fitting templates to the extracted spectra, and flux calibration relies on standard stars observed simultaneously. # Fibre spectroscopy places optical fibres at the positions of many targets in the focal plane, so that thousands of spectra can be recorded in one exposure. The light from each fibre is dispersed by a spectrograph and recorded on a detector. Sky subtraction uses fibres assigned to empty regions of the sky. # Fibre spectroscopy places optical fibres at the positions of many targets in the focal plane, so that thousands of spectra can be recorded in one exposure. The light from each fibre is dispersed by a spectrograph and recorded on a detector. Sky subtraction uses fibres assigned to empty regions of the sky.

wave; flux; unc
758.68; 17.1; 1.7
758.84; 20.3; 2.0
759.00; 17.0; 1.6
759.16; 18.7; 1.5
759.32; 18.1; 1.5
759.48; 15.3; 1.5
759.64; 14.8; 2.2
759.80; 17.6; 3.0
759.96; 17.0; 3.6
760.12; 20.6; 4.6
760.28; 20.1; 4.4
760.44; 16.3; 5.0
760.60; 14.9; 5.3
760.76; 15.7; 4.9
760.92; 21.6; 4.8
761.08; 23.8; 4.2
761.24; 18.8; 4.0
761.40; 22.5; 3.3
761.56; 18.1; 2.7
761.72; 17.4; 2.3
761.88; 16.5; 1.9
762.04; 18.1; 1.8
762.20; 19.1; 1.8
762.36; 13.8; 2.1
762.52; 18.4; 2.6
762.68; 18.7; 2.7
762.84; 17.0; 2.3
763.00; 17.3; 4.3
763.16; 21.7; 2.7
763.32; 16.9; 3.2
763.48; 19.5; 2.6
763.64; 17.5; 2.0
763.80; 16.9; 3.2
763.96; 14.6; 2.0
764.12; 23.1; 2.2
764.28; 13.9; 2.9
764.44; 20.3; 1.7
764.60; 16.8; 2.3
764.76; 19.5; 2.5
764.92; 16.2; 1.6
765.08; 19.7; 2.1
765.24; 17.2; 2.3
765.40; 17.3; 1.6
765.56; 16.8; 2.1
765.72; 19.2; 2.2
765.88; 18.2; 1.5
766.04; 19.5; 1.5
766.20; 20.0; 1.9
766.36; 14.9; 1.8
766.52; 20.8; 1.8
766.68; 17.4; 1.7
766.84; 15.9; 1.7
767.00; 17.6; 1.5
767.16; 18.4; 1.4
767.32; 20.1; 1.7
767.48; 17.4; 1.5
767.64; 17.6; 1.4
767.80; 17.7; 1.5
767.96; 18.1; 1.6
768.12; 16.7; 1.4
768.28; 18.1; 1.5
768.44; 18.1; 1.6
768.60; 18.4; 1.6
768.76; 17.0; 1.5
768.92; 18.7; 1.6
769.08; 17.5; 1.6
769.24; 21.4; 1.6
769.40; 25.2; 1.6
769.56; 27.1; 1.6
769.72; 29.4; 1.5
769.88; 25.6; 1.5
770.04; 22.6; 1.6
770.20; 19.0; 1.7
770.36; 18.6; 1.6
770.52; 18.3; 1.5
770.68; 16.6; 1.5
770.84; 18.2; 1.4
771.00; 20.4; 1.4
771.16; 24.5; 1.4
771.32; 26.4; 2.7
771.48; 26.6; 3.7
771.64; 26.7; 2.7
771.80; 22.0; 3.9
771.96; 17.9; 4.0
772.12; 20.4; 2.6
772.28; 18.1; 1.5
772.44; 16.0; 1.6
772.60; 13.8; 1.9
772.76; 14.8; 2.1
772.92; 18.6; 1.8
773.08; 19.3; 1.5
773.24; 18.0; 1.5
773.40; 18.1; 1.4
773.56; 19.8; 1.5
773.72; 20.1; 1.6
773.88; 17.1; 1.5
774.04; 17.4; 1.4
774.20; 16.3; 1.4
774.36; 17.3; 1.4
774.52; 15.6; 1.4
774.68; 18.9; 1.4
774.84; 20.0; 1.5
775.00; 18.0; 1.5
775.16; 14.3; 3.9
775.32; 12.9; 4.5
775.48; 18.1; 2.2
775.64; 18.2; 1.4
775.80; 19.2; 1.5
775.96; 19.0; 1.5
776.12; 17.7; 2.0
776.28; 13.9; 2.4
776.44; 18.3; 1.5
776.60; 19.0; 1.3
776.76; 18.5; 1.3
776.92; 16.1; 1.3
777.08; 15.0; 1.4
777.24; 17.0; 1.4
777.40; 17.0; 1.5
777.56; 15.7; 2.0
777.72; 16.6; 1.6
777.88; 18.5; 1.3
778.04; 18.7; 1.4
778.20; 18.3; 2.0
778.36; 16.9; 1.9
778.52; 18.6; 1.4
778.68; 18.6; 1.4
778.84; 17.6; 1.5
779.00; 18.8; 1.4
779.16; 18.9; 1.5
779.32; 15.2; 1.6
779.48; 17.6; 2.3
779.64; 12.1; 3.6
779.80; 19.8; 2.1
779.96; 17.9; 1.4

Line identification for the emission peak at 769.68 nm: [S II]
